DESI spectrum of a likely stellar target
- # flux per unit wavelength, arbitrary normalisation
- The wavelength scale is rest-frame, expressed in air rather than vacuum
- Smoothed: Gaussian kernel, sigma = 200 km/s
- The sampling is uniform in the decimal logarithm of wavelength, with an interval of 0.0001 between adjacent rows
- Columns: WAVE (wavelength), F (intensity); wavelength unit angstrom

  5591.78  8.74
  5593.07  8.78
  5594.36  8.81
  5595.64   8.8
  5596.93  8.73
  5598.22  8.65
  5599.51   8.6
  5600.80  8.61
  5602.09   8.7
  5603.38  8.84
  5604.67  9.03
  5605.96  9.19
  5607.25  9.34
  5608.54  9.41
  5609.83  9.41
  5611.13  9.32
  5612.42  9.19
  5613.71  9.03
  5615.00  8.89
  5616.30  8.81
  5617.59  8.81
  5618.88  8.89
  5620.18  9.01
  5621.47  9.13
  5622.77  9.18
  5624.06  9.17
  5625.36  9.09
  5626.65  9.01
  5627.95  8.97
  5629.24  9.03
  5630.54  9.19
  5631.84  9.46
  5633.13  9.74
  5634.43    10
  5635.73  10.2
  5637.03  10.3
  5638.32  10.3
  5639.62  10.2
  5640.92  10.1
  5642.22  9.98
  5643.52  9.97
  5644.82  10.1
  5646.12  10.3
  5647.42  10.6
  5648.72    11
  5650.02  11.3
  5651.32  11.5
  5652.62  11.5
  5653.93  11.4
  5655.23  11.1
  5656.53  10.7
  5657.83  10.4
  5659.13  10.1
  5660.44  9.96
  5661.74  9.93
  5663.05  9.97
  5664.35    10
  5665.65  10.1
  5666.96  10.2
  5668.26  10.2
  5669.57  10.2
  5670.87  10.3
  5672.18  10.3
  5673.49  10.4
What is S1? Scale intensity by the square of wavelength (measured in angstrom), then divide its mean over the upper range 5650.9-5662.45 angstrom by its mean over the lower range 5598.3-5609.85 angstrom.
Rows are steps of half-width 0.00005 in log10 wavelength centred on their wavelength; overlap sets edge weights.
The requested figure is 1.21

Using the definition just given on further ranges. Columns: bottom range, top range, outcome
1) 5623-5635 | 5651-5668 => 1.14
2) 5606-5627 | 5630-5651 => 1.13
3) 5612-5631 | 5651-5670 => 1.18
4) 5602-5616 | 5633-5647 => 1.12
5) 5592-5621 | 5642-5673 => 1.19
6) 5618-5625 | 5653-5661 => 1.19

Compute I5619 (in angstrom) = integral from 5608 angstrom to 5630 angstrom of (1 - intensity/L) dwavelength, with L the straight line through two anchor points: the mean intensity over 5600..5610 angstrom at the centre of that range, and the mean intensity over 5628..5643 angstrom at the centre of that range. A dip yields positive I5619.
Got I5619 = 0.8 angstrom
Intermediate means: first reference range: 9.05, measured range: 9.08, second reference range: 9.83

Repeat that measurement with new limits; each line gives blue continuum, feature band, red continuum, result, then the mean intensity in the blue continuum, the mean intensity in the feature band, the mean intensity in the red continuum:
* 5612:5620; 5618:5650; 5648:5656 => 1.20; 8.93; 9.73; 11.3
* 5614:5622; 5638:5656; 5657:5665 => -1.79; 8.93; 10.7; 10.1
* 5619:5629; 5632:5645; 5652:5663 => -0.46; 9.07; 10.1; 10.6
